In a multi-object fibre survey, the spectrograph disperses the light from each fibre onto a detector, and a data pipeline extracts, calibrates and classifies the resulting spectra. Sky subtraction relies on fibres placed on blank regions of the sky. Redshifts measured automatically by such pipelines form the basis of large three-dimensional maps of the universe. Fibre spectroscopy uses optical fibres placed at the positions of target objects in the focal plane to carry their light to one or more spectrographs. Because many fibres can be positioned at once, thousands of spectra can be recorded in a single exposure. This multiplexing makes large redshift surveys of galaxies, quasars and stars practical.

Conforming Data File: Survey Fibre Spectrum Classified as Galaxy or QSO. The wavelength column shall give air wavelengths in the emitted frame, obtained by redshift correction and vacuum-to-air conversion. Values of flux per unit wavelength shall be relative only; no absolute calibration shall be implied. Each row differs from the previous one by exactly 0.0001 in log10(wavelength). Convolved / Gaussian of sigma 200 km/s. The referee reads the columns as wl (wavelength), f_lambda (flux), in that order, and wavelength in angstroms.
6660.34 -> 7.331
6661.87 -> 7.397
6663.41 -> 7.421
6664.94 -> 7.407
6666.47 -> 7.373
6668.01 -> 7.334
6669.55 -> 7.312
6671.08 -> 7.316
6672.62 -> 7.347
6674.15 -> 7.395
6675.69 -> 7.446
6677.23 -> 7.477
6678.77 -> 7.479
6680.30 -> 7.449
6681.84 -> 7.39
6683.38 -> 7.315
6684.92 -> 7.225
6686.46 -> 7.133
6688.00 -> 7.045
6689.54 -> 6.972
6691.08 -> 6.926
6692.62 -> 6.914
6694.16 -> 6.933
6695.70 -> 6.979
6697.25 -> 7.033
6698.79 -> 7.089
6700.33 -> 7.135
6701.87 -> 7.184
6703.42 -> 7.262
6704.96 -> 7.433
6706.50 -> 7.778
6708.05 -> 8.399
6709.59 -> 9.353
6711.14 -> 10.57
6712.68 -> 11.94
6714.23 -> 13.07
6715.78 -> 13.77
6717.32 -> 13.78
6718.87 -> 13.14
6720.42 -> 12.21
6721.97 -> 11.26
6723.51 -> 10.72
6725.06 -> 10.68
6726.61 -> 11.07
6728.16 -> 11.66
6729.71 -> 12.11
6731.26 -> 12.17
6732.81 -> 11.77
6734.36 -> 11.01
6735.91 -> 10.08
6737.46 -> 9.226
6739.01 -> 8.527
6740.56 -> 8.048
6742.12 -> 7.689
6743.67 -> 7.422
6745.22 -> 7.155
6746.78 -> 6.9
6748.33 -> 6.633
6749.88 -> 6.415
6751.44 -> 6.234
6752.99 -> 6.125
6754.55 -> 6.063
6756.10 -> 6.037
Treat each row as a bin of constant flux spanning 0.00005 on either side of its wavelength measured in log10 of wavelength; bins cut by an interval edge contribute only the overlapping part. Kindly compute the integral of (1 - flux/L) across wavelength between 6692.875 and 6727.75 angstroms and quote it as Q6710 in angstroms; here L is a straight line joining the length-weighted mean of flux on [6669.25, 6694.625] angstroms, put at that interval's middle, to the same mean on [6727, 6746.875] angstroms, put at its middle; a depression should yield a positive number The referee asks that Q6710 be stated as -4.88 angstroms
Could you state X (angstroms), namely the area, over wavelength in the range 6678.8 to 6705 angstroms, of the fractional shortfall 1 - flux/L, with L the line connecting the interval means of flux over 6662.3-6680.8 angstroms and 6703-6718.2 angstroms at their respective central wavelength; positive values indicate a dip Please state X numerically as 5.2 angstroms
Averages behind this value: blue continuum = 7.4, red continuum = 10.4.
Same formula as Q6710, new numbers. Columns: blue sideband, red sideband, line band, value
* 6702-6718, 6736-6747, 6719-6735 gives -4.5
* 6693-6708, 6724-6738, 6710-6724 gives -4.4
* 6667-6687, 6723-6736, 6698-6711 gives 2.2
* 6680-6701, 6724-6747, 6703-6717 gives -3.1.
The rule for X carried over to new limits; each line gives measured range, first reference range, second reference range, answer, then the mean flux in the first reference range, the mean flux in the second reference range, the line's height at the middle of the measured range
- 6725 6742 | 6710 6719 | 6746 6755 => -2.06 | 12.5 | 6.41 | 9.3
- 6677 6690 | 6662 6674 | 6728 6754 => 0.62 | 7.36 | 8.68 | 7.64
